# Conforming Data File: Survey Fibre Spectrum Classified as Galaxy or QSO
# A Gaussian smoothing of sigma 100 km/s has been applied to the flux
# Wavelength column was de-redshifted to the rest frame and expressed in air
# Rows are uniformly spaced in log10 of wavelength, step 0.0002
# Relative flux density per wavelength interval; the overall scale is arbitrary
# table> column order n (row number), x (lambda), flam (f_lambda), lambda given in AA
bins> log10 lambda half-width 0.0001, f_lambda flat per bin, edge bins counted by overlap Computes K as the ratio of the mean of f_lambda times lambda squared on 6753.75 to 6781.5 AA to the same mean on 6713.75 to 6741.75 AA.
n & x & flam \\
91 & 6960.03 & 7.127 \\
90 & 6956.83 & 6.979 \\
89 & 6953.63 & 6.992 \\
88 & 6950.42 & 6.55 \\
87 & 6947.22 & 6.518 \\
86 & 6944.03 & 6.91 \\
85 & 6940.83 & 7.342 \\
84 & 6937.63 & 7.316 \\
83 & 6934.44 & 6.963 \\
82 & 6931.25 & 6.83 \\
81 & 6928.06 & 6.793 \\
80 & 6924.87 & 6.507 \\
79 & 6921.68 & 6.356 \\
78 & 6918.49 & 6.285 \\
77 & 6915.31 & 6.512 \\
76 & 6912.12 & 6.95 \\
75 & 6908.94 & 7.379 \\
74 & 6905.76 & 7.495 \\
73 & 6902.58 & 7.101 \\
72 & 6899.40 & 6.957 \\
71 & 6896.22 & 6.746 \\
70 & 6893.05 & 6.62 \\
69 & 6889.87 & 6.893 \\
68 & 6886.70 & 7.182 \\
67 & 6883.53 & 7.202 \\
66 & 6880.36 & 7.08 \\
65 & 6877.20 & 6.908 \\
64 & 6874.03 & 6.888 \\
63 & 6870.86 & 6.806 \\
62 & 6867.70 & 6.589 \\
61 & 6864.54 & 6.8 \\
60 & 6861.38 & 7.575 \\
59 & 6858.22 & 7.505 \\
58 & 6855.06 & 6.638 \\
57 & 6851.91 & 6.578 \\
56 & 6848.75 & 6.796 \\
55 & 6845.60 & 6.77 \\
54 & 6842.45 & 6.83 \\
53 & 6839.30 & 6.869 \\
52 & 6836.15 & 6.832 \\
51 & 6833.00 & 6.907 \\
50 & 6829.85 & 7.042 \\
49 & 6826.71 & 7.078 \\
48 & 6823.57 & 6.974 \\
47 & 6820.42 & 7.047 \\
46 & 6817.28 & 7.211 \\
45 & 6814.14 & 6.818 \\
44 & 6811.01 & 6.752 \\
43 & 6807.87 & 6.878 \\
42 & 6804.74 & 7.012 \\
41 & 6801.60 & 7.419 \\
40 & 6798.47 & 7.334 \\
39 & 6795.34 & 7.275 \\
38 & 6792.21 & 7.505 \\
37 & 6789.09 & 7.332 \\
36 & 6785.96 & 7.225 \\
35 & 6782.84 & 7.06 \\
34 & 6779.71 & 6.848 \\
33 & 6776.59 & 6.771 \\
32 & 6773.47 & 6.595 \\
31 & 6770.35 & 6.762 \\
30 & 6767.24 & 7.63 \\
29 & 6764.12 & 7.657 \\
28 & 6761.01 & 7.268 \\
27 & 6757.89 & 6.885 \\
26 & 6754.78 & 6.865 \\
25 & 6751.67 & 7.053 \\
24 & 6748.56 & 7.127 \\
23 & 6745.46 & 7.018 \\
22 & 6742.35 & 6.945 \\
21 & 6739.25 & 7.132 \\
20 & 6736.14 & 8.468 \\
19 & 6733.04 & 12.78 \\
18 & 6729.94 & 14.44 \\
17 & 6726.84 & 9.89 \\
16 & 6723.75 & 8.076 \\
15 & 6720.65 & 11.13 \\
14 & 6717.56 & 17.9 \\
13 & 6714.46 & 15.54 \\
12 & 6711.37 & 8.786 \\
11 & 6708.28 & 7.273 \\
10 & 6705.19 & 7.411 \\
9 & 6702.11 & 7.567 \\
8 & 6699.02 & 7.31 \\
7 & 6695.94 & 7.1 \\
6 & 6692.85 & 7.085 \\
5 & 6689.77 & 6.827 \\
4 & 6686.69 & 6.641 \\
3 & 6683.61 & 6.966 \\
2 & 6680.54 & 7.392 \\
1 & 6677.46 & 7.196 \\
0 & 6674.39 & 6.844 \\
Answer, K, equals 0.62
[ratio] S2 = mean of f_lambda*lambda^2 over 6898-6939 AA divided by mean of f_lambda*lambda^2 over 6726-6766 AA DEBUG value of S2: 0.9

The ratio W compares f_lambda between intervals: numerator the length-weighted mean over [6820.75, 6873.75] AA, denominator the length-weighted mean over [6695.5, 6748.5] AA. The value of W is 0.7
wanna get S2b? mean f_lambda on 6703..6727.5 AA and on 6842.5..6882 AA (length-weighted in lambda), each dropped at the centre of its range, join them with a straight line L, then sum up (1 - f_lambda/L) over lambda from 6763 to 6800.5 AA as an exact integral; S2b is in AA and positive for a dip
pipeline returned 7.6 AA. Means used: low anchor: 10.7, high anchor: 6.91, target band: 7.16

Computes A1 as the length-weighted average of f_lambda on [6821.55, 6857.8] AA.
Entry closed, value 6.87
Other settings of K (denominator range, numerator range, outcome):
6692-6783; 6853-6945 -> 0.85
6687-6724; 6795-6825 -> 0.78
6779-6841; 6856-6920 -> 1.01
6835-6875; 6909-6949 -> 1.01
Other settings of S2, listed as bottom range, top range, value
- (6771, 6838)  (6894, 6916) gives 1.03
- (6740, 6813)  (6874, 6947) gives 1.01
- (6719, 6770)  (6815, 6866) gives 0.84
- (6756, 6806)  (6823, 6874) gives 0.98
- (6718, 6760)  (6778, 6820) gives 0.81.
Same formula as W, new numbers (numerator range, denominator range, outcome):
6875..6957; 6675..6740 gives 0.75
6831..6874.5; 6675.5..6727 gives 0.78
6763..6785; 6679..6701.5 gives 1.00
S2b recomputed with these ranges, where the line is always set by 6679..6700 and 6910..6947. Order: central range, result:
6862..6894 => -0.4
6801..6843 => -0.4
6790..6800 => -0.6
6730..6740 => -4.9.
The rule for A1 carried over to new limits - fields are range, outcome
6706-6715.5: 10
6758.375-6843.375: 7.07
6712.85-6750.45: 10.5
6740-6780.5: 7.04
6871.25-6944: 6.92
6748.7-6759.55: 6.96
